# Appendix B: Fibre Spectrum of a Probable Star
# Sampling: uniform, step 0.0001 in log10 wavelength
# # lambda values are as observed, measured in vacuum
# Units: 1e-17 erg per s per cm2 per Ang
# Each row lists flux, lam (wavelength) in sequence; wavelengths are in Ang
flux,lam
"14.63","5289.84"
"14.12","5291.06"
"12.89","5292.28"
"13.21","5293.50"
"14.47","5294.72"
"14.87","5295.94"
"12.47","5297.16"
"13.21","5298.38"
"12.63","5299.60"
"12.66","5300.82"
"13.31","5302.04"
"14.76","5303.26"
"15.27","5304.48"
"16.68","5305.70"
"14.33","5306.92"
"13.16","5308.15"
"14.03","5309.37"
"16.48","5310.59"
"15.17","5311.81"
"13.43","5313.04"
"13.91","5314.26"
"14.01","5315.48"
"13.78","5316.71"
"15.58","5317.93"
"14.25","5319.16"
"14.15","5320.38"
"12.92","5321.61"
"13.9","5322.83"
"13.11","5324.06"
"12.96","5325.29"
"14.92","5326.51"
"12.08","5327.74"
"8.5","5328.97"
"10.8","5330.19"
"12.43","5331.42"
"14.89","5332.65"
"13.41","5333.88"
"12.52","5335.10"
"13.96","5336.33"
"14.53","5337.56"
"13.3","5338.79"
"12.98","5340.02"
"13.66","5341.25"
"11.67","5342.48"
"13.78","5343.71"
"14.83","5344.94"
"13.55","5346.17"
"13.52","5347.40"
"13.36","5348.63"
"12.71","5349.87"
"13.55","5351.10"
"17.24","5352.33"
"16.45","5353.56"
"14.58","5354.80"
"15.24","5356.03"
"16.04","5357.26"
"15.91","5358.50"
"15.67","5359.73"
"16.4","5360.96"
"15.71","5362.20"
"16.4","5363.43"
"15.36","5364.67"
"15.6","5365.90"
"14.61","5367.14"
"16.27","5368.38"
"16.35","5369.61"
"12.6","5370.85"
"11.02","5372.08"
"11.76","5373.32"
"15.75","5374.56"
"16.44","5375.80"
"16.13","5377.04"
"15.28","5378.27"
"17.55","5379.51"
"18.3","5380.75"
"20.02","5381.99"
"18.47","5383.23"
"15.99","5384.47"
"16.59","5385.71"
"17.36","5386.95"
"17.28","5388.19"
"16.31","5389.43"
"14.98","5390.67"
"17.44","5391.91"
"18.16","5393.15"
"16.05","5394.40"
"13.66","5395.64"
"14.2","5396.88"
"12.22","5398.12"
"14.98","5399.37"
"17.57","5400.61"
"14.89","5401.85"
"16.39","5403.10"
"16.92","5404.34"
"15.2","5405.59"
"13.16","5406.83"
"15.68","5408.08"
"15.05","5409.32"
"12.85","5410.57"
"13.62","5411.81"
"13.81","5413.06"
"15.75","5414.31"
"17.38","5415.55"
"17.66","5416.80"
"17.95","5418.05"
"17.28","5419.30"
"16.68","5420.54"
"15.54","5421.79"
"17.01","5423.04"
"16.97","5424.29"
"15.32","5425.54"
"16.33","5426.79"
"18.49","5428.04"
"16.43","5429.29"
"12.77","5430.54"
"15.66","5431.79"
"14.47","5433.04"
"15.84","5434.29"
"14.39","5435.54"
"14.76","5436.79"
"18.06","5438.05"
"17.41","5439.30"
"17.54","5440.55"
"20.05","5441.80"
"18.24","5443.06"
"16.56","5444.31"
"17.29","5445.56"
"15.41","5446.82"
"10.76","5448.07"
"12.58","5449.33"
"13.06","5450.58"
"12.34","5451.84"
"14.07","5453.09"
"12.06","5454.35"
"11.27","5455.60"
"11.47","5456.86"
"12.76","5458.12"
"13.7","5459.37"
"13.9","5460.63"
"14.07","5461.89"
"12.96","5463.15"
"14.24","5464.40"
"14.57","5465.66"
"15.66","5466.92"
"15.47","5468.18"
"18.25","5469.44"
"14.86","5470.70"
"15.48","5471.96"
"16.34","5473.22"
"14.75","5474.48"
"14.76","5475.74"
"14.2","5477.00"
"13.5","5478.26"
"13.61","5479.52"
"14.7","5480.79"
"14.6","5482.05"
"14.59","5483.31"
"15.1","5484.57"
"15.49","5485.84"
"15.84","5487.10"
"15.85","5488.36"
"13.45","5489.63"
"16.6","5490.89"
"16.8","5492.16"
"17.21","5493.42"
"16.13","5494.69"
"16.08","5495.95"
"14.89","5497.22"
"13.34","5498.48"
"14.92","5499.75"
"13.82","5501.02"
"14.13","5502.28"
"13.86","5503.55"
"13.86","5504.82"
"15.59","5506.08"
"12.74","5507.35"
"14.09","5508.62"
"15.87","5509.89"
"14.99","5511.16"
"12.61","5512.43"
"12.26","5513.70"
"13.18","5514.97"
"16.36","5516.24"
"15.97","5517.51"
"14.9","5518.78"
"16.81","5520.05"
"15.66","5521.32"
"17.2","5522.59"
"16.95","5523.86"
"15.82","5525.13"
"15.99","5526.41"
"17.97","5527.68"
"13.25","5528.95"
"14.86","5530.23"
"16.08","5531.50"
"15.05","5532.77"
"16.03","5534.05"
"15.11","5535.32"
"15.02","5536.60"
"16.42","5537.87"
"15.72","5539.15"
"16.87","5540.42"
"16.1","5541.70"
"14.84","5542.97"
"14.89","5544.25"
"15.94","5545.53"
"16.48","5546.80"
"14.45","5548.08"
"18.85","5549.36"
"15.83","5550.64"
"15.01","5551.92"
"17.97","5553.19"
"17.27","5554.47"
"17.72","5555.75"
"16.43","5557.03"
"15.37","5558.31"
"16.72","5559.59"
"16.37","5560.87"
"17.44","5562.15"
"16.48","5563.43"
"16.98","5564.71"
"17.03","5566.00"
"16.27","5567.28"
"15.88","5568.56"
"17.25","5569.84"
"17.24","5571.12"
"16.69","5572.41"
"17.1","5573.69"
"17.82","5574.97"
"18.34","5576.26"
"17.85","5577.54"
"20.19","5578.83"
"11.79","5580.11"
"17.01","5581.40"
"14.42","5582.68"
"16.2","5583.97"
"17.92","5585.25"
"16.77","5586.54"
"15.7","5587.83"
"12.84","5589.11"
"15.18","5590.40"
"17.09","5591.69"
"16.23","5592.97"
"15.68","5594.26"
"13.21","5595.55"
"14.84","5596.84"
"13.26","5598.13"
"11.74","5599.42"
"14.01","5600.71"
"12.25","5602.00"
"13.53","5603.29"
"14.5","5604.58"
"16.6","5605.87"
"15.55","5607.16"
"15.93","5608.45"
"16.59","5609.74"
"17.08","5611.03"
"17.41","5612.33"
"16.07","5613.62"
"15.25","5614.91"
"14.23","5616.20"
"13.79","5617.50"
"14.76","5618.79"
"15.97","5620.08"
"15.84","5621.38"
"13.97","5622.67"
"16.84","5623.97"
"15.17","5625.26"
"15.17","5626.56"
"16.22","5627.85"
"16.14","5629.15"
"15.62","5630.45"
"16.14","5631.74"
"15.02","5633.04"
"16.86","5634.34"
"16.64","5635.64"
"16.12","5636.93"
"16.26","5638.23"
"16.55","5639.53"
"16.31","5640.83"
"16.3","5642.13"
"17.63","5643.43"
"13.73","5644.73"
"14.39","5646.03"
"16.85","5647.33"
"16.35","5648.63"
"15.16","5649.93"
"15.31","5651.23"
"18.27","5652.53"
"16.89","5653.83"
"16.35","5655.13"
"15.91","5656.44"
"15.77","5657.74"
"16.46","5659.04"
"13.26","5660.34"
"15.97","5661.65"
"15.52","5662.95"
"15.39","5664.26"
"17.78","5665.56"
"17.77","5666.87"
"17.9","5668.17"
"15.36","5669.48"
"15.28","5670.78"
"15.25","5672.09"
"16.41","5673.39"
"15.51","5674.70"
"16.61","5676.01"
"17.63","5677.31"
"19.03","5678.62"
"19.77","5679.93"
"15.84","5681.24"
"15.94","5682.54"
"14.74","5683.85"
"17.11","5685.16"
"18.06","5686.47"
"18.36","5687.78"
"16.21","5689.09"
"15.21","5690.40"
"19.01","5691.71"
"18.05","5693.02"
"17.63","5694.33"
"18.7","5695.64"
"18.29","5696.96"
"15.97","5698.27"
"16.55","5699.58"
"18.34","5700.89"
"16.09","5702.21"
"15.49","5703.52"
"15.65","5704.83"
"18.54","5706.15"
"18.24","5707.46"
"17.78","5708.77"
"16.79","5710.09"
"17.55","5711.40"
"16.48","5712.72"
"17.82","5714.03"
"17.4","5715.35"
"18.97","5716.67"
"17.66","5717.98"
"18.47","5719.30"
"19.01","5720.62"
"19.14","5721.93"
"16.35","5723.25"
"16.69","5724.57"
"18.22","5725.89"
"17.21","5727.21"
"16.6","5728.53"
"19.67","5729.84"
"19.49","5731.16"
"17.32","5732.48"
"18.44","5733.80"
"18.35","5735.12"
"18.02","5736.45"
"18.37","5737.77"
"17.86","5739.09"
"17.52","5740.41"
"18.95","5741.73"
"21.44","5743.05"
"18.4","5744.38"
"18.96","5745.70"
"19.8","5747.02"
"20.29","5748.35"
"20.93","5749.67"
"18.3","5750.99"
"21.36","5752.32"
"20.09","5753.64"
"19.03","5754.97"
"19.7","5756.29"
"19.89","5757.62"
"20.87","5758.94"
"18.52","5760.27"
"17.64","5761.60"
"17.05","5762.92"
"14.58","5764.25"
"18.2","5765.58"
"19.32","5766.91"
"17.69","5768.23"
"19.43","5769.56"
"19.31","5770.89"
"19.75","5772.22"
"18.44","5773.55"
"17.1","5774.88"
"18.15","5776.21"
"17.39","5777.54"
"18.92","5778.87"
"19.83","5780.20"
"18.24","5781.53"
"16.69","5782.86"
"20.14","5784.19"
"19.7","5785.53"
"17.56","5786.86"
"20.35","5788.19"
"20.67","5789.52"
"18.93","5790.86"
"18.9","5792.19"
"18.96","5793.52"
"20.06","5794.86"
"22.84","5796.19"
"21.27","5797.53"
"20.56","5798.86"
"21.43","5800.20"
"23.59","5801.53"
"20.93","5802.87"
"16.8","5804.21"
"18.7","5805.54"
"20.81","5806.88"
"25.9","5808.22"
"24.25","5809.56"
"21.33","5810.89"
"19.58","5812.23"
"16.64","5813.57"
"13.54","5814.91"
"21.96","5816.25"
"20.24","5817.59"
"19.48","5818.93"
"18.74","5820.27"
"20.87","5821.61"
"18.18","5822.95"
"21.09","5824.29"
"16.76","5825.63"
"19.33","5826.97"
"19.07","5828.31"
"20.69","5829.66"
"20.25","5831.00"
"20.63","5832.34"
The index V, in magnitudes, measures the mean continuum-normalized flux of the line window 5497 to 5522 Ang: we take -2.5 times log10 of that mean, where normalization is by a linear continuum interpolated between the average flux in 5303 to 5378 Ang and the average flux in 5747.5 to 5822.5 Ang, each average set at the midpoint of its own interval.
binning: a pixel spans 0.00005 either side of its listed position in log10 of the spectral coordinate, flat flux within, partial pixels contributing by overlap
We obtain 0.123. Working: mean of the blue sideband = 14.2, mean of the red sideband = 19.5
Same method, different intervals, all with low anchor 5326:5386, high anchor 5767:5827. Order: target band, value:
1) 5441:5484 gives 0.10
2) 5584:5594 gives 0.08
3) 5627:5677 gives 0.12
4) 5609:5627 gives 0.13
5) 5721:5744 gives 0.04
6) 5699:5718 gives 0.08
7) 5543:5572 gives 0.03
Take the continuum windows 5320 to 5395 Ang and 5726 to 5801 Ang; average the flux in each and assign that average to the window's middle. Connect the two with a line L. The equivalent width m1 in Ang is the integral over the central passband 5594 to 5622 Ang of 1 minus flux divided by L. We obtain 4.0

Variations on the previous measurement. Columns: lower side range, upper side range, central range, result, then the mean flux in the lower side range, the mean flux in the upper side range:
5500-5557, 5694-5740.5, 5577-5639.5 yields 3.47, 15.5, 17.7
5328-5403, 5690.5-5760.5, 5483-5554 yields 4.21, 14.9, 18.3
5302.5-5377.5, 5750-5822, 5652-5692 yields 3.41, 14.2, 19.5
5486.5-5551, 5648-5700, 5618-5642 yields 0.64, 15.4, 16.7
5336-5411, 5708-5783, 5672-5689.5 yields 0.93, 15.2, 18.5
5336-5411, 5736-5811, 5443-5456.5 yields 1.94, 15.2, 19.5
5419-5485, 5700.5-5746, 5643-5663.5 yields 1.58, 15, 17.9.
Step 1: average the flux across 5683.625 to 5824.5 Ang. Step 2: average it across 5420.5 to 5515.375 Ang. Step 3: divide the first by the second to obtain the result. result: 1.25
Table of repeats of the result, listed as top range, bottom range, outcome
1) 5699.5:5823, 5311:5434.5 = 1.26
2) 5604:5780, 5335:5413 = 1.13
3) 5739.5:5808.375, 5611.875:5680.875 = 1.20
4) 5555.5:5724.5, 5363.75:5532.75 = 1.07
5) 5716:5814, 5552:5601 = 1.19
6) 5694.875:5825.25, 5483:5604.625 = 1.21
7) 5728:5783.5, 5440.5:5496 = 1.26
